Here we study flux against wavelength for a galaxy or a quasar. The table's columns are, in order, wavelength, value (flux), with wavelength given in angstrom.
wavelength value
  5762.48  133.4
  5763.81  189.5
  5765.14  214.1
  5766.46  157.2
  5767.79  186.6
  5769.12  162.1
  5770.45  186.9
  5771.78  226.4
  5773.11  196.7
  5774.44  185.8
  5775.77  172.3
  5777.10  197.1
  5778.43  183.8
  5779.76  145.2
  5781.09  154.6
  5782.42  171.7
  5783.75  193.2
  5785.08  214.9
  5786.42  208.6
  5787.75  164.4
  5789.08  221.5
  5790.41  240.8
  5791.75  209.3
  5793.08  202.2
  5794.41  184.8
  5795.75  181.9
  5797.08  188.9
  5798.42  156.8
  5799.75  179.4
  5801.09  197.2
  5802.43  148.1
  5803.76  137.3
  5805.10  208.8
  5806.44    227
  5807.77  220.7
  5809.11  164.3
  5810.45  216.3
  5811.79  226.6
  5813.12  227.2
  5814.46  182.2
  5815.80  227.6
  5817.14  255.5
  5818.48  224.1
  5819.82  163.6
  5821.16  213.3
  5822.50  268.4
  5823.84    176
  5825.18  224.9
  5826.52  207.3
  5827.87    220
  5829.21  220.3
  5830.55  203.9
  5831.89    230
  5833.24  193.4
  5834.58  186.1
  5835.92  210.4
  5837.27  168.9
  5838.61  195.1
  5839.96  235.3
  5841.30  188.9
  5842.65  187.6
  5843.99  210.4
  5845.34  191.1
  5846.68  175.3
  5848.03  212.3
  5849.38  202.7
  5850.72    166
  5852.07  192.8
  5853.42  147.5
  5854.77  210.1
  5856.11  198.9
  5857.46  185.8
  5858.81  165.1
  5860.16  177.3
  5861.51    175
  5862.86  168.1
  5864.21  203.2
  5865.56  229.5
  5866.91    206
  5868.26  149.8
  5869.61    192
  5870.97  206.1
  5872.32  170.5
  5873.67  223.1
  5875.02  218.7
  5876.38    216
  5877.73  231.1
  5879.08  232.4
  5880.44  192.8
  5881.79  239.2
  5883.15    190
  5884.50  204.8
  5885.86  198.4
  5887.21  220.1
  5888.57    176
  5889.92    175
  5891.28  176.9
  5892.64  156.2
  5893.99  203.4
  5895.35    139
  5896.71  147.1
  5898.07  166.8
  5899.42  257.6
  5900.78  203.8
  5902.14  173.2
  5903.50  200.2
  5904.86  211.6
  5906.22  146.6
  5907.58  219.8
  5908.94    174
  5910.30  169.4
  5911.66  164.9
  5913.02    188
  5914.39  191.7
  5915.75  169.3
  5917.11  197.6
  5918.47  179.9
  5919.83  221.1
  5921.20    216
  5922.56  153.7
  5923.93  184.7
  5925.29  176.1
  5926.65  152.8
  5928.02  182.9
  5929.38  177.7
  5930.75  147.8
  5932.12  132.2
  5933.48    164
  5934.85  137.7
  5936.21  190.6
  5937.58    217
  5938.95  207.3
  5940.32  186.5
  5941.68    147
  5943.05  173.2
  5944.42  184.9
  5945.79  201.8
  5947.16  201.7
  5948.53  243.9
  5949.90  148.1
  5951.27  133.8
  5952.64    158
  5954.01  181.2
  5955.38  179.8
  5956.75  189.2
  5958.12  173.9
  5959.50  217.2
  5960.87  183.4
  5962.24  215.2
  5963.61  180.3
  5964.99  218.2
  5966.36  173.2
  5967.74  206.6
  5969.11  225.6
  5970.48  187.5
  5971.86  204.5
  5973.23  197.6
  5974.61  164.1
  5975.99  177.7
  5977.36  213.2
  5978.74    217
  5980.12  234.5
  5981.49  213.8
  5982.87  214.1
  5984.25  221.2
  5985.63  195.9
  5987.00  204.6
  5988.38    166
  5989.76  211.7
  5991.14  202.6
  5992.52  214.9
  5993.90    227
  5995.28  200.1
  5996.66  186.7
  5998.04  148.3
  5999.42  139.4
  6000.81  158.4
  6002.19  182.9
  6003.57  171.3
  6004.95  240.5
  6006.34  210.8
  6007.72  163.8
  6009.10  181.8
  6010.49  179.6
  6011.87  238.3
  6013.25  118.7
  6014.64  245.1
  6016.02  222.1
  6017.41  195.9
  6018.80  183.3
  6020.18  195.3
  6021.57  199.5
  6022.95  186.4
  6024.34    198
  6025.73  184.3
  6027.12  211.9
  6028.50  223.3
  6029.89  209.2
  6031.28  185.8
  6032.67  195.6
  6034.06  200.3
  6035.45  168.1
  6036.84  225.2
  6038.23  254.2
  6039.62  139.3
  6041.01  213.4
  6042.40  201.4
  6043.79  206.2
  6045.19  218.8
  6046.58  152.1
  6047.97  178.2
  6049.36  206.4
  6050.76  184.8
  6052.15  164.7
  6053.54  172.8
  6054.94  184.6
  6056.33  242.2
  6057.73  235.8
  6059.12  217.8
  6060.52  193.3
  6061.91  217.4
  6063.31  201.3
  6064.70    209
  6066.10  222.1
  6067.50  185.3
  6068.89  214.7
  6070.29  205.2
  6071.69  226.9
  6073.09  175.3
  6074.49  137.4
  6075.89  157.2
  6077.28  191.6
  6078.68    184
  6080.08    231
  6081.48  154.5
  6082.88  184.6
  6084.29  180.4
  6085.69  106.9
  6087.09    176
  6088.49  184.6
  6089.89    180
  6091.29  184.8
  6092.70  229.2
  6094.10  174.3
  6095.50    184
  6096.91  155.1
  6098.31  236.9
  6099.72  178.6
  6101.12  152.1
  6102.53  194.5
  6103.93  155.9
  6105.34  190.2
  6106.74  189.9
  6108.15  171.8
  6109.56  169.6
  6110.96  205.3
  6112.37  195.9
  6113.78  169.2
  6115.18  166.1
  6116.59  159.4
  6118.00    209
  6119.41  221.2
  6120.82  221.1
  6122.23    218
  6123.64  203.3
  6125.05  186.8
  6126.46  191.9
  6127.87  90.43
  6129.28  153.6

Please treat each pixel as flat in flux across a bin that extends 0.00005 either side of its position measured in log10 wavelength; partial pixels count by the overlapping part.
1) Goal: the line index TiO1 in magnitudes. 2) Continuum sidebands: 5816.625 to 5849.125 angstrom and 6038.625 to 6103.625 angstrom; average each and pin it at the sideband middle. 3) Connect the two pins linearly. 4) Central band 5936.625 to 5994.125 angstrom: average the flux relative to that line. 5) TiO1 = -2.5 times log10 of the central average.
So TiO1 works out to 0.01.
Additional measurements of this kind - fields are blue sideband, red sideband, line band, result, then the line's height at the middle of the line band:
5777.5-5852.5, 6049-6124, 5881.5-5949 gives 0.06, 195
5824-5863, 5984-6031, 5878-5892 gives -0.04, 195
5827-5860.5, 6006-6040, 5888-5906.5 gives 0.08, 196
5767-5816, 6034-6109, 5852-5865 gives 0.05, 191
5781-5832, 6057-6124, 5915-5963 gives 0.09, 196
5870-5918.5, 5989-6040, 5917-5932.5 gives 0.10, 193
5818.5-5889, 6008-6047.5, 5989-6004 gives 0.07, 198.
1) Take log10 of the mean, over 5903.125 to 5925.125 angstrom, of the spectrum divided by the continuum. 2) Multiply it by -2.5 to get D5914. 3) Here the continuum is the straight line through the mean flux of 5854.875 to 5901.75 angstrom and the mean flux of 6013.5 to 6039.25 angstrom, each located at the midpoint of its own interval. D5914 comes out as 0.06 mag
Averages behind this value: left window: 194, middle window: 186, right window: 202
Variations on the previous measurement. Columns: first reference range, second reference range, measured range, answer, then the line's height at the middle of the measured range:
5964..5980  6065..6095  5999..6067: -0.03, 191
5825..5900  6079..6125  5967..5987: -0.08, 191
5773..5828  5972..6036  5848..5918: 0.03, 197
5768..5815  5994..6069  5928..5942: 0.13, 194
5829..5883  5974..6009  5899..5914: 0.03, 197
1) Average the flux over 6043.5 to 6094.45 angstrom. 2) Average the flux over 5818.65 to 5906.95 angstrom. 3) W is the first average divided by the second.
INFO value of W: 1.0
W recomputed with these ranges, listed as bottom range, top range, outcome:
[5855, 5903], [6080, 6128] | 0.95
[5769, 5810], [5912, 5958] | 0.95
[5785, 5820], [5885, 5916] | 0.92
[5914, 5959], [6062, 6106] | 1.04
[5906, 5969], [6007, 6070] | 1.09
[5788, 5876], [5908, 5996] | 0.95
